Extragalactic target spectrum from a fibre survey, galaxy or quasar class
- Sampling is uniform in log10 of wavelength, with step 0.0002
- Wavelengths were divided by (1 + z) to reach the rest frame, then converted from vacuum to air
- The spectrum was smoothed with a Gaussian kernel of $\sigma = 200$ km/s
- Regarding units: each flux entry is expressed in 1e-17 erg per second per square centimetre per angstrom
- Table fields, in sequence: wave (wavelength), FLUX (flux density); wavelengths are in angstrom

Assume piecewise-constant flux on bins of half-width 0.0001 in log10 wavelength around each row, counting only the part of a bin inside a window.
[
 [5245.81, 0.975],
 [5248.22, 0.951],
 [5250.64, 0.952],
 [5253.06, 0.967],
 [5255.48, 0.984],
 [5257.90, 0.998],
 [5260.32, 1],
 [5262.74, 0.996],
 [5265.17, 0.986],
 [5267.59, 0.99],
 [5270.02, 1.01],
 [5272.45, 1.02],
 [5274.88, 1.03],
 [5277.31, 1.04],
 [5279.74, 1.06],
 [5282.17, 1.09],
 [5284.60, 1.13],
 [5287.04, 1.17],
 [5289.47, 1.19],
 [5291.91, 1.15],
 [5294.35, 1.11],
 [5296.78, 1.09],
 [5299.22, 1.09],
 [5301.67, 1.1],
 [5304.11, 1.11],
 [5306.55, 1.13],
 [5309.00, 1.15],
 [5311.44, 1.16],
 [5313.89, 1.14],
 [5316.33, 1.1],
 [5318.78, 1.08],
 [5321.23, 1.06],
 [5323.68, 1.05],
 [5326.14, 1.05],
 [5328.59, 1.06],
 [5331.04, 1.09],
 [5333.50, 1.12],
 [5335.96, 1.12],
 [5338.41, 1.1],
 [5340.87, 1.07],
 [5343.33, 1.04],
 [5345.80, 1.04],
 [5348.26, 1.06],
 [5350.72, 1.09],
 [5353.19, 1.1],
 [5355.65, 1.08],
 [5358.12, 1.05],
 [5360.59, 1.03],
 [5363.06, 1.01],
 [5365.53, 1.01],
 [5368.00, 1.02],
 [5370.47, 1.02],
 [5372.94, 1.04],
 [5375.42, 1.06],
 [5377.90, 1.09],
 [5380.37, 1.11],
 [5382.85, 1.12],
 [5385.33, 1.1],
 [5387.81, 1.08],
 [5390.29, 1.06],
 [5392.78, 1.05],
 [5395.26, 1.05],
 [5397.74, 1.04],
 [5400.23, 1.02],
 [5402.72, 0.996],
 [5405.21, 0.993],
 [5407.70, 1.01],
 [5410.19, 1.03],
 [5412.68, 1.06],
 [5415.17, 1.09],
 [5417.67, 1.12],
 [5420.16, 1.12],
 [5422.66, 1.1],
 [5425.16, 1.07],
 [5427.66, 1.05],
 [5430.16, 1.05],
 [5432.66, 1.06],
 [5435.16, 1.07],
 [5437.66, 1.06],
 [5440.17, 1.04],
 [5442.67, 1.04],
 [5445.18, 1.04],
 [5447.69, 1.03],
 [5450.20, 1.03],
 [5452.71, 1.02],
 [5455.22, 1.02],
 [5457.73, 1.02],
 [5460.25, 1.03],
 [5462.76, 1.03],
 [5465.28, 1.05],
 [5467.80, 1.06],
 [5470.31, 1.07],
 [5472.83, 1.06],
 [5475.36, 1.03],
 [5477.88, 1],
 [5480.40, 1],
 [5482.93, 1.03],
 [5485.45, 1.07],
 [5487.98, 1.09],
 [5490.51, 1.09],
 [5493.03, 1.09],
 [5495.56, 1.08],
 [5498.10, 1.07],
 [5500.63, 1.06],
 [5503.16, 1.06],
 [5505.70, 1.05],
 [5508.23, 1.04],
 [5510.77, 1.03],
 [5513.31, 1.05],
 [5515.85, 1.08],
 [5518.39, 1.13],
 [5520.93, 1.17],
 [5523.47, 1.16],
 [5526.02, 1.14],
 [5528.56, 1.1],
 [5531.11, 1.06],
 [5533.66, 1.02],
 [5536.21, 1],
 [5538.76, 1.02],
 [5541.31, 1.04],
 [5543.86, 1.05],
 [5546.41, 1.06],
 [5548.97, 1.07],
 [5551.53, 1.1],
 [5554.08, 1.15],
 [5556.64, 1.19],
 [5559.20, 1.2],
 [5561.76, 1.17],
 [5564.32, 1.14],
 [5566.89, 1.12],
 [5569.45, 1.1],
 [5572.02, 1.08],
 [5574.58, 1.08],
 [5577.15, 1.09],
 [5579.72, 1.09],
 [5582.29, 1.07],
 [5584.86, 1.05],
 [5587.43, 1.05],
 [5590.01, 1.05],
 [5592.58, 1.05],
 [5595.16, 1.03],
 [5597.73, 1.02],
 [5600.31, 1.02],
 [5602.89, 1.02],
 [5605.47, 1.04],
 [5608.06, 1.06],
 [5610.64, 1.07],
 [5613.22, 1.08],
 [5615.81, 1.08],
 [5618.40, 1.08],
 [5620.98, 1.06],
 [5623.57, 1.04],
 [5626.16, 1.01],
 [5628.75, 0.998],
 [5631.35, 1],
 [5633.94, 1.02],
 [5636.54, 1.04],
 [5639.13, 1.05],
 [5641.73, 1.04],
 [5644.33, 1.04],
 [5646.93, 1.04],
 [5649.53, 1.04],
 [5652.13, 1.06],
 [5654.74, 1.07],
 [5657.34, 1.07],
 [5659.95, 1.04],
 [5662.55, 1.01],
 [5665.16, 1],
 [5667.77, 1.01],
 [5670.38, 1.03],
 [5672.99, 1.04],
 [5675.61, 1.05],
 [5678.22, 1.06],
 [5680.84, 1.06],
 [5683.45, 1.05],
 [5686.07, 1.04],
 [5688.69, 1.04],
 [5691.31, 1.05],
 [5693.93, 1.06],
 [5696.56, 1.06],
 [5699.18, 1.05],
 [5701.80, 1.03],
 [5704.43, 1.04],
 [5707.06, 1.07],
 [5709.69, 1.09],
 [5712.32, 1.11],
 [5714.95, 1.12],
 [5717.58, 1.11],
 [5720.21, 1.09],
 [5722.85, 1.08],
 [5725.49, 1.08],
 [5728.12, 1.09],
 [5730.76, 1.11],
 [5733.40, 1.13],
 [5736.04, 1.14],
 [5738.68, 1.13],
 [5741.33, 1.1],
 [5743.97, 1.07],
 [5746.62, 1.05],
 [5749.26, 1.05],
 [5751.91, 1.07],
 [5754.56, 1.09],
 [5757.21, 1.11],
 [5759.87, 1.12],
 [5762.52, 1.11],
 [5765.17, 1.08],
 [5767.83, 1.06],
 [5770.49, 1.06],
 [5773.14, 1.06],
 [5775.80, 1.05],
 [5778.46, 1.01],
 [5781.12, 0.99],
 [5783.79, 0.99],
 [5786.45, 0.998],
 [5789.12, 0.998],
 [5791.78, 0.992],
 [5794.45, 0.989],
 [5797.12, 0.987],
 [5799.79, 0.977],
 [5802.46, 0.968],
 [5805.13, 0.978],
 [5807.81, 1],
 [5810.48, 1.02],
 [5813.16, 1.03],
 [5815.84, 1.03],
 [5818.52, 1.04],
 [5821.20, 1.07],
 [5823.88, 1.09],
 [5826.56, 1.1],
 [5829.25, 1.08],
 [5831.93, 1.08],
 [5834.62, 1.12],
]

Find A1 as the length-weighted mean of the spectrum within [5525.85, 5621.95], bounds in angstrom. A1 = 1.08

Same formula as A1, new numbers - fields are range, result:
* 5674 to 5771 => 1.08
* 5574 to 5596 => 1.06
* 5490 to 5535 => 1.08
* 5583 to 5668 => 1.04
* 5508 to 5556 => 1.08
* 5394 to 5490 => 1.05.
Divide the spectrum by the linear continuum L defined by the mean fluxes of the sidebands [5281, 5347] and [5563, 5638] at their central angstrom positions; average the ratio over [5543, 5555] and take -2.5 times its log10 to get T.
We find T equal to -0.02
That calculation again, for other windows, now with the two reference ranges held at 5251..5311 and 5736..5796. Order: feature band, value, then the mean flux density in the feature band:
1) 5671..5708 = 0.01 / 1.05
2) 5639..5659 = 0.01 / 1.05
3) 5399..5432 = 0.01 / 1.05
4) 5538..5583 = -0.04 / 1.1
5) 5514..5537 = -0.04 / 1.1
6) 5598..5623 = 0.00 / 1.05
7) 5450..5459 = 0.04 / 1.02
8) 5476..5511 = 0.01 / 1.05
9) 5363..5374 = 0.04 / 1.02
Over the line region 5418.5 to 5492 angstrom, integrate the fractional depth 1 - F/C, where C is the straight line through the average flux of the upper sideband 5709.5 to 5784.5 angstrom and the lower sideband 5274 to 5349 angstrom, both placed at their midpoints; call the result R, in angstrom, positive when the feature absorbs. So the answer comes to 2.82 angstrom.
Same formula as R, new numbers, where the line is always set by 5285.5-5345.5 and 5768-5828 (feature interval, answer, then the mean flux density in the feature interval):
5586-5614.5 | 0.3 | 1.04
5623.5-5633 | 0.4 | 1.01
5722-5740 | -1.4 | 1.11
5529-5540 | 0.4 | 1.03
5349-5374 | 1.2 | 1.05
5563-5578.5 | -0.6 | 1.1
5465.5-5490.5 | 0.7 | 1.05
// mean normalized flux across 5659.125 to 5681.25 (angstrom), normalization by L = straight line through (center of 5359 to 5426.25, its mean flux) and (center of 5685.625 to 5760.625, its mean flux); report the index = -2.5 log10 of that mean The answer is 0.047 mag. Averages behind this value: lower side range 1.06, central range 1.03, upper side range 1.08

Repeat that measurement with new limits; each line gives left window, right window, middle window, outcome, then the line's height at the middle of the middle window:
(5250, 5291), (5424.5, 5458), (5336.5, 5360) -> -0.03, 1.04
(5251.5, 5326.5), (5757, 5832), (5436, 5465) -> 0.03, 1.06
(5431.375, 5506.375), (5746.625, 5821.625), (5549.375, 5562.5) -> -0.11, 1.04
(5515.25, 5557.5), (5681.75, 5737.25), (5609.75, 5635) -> 0.04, 1.08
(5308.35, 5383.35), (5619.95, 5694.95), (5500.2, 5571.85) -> -0.04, 1.05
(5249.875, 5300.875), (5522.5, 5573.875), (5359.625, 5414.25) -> 0.03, 1.07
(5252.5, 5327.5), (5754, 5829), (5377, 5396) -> -0.02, 1.07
